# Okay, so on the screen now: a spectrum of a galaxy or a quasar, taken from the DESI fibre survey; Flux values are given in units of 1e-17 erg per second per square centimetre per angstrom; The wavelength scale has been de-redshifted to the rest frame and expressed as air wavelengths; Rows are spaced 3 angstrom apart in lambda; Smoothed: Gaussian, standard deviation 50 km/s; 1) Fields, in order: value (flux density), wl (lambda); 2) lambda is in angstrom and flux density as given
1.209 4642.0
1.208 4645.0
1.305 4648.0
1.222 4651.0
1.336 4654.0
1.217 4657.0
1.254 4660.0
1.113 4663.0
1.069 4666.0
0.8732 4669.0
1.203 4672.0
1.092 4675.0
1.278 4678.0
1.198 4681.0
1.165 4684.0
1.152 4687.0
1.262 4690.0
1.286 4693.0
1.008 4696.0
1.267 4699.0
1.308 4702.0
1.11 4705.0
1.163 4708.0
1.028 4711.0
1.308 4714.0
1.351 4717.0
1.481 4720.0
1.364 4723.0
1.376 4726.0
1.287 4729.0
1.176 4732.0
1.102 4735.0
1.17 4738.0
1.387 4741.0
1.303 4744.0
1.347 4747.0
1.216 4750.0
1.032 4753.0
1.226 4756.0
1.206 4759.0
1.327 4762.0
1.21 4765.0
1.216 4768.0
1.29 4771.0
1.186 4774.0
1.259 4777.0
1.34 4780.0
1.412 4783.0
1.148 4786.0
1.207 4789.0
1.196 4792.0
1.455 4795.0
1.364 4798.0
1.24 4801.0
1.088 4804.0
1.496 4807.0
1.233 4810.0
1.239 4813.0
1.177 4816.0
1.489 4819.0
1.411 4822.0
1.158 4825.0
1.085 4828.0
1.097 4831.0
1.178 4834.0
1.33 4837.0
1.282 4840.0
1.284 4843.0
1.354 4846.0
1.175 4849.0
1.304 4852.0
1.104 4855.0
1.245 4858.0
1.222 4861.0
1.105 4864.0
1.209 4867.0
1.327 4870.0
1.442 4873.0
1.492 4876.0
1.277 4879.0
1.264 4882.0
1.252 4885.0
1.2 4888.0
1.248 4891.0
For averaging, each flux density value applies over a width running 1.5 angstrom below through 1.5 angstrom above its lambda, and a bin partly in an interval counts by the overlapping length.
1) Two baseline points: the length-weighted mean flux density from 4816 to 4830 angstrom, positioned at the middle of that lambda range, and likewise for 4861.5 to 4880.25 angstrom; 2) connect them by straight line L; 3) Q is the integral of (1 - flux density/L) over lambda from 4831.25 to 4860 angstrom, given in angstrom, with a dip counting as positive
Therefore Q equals 0.9 angstrom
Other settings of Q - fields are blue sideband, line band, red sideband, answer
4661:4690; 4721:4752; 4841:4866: -2.8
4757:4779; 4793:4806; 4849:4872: -0.6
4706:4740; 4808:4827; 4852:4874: -0.7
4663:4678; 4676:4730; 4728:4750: -3.6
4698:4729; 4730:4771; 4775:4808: 1.7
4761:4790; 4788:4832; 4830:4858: -0.6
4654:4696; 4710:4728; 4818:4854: -2.0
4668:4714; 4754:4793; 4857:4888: -0.9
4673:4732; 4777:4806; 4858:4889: -0.4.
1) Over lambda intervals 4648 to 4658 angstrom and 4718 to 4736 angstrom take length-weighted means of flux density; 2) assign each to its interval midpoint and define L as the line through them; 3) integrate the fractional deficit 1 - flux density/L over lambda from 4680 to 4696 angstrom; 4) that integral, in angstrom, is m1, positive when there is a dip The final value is 1.1 angstrom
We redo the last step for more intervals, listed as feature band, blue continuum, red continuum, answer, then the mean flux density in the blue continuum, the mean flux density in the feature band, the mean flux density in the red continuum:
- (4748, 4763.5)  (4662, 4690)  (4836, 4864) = -0.3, 1.13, 1.21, 1.25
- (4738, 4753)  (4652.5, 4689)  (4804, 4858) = -0.8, 1.16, 1.27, 1.25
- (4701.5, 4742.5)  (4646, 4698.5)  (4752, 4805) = -1.5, 1.18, 1.26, 1.25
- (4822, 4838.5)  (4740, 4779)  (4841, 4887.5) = 0.9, 1.25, 1.19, 1.27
